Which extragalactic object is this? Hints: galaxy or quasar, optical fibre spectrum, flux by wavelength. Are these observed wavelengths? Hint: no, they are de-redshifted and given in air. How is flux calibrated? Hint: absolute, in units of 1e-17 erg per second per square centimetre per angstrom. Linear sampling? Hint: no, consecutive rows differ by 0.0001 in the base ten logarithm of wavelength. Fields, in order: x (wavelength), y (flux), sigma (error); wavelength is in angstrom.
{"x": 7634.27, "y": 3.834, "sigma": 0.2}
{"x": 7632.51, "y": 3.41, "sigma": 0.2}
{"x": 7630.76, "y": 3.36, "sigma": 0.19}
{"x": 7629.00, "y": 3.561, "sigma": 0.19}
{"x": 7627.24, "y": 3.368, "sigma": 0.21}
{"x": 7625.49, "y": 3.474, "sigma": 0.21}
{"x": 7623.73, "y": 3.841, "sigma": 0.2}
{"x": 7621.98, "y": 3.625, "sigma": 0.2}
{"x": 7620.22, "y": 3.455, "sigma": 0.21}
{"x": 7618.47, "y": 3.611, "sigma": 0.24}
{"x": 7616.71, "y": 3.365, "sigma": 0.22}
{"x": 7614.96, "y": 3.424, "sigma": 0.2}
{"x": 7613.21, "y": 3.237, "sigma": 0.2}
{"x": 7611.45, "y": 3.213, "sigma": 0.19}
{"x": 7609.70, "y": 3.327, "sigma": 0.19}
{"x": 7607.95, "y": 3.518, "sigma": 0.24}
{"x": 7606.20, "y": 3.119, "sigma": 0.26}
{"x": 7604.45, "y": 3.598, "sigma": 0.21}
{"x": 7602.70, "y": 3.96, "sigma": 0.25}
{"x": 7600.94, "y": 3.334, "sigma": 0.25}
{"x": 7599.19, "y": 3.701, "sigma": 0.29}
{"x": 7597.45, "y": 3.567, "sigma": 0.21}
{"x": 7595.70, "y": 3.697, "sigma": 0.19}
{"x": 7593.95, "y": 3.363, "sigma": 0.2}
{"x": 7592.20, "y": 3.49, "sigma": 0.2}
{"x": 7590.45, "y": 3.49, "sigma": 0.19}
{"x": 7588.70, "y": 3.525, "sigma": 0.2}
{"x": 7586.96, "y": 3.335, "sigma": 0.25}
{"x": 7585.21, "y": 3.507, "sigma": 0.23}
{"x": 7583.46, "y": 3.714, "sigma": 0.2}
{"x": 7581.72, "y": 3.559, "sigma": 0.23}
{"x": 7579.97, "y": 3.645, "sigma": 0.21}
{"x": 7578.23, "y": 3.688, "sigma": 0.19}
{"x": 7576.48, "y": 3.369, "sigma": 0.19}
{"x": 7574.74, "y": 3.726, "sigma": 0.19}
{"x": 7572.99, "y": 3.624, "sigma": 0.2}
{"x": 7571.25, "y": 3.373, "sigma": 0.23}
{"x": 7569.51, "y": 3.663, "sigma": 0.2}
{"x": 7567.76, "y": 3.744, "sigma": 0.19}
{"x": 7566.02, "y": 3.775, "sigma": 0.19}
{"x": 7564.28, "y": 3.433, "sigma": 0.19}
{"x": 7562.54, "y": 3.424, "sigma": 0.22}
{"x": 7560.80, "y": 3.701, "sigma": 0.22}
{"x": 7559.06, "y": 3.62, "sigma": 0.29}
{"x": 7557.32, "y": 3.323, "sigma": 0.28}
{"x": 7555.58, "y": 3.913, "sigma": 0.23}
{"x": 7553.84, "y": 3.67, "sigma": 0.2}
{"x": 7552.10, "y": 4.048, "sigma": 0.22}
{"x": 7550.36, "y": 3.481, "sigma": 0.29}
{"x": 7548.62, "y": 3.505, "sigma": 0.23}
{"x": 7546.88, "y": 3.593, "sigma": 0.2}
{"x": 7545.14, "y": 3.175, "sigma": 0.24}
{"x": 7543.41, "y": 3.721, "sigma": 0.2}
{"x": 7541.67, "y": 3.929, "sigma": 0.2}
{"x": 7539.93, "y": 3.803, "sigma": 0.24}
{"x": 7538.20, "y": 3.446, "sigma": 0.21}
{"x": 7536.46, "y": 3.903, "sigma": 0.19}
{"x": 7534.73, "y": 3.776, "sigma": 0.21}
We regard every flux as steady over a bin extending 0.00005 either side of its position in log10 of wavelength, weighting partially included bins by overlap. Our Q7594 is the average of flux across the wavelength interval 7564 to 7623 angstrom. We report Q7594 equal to 3.52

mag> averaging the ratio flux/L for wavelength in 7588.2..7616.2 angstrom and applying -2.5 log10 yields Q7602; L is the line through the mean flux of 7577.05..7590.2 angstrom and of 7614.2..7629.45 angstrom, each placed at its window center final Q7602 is 0.02 mag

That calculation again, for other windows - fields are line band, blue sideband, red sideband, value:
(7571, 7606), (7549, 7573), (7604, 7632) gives -0.006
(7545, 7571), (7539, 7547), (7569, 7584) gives 0.004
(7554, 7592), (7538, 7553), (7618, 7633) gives 0.007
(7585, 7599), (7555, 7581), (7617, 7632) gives 0.018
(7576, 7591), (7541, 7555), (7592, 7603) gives 0.015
